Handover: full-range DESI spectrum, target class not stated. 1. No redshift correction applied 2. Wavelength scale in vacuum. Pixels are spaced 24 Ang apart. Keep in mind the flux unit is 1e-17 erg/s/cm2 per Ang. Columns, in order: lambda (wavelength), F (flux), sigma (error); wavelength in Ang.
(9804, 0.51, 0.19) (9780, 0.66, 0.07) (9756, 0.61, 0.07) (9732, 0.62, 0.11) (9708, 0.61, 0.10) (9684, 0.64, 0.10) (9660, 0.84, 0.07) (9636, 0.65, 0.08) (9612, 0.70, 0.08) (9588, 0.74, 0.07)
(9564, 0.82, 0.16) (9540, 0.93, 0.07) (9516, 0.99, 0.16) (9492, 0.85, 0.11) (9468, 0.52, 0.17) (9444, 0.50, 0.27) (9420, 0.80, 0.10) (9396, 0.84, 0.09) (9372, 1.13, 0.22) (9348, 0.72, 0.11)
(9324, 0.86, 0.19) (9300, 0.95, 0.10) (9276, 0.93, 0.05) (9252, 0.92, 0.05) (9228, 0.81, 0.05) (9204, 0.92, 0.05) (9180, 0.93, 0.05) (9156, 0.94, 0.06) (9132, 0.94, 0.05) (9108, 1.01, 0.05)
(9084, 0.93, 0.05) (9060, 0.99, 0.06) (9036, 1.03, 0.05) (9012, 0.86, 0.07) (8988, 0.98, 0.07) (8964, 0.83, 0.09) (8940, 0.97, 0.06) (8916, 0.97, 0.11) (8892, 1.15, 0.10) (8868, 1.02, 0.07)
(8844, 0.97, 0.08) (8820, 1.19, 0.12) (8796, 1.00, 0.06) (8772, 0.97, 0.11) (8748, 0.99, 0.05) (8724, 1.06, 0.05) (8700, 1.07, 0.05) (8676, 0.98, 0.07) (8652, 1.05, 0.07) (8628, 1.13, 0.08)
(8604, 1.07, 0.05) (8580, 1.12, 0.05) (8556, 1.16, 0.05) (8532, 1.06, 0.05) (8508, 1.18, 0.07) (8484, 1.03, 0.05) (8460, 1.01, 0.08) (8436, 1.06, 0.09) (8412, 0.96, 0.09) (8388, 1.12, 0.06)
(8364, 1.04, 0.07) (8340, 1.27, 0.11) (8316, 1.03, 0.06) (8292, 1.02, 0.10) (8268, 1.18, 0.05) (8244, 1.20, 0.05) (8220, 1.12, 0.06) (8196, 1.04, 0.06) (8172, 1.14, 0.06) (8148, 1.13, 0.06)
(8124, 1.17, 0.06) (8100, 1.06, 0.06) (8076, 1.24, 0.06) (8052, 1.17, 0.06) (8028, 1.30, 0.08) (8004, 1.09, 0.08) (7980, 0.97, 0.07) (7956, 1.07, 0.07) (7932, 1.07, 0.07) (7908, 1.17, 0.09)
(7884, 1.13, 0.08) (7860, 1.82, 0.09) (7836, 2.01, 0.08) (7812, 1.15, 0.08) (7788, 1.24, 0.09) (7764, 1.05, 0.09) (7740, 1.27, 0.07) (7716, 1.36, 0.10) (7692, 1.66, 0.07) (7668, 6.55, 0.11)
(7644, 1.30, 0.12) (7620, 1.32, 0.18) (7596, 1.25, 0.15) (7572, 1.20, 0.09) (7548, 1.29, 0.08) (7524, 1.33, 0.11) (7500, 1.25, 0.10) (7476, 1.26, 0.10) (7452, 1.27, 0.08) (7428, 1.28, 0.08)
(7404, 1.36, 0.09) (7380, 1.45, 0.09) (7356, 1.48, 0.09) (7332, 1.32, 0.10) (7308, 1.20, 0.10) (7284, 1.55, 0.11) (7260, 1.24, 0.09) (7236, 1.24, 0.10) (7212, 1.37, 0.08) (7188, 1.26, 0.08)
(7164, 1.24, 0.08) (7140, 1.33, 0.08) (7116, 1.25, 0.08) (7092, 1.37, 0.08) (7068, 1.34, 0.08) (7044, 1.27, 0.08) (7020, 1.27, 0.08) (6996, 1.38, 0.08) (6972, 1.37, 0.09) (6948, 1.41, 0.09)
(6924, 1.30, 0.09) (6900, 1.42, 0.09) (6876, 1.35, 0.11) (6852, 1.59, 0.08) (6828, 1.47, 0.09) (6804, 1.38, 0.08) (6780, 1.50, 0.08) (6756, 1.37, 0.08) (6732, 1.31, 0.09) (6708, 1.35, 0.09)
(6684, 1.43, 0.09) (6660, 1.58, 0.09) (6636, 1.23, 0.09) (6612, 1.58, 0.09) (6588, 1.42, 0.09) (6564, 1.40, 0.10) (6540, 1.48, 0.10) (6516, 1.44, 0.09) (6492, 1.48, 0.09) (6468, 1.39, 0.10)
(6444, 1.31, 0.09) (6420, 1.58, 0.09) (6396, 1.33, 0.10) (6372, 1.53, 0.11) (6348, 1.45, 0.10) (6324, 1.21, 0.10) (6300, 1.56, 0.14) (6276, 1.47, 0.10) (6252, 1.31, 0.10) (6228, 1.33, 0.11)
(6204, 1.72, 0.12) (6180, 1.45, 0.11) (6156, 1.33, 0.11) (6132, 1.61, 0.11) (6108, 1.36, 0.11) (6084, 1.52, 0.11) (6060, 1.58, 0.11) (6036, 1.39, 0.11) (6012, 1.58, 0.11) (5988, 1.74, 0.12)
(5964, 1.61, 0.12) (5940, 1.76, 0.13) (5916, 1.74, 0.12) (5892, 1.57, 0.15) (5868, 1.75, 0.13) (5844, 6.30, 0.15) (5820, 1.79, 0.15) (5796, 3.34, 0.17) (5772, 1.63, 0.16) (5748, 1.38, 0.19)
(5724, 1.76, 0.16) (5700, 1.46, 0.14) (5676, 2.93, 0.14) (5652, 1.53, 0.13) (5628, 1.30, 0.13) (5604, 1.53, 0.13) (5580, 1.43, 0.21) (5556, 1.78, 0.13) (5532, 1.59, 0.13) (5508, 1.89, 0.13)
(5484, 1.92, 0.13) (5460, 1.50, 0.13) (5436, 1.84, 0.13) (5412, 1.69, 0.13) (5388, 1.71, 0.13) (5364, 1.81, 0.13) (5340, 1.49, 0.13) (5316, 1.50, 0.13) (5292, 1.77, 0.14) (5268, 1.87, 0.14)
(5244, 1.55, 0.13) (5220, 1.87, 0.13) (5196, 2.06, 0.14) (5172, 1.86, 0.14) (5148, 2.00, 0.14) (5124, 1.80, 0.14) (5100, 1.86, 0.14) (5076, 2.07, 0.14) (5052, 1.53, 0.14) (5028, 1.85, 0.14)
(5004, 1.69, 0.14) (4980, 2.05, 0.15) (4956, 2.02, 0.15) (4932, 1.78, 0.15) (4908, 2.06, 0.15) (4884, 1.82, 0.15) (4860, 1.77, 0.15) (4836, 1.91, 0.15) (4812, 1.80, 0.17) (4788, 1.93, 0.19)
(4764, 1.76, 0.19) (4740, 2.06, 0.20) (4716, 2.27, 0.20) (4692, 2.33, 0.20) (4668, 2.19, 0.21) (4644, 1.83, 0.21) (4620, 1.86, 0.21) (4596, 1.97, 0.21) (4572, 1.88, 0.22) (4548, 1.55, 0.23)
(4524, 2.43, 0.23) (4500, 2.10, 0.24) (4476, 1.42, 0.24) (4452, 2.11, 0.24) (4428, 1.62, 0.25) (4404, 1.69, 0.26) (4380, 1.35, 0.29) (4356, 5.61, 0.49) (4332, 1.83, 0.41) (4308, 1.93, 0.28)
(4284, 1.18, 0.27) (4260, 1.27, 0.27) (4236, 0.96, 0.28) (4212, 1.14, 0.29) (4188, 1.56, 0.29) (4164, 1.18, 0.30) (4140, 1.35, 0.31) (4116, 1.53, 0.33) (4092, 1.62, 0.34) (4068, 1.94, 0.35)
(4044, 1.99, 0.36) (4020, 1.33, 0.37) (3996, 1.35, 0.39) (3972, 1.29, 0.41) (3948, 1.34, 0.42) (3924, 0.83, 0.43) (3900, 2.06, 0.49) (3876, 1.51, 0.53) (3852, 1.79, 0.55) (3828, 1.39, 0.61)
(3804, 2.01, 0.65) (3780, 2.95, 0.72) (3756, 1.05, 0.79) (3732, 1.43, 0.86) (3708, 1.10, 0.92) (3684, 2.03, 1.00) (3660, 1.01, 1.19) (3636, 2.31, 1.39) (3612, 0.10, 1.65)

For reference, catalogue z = 0.167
